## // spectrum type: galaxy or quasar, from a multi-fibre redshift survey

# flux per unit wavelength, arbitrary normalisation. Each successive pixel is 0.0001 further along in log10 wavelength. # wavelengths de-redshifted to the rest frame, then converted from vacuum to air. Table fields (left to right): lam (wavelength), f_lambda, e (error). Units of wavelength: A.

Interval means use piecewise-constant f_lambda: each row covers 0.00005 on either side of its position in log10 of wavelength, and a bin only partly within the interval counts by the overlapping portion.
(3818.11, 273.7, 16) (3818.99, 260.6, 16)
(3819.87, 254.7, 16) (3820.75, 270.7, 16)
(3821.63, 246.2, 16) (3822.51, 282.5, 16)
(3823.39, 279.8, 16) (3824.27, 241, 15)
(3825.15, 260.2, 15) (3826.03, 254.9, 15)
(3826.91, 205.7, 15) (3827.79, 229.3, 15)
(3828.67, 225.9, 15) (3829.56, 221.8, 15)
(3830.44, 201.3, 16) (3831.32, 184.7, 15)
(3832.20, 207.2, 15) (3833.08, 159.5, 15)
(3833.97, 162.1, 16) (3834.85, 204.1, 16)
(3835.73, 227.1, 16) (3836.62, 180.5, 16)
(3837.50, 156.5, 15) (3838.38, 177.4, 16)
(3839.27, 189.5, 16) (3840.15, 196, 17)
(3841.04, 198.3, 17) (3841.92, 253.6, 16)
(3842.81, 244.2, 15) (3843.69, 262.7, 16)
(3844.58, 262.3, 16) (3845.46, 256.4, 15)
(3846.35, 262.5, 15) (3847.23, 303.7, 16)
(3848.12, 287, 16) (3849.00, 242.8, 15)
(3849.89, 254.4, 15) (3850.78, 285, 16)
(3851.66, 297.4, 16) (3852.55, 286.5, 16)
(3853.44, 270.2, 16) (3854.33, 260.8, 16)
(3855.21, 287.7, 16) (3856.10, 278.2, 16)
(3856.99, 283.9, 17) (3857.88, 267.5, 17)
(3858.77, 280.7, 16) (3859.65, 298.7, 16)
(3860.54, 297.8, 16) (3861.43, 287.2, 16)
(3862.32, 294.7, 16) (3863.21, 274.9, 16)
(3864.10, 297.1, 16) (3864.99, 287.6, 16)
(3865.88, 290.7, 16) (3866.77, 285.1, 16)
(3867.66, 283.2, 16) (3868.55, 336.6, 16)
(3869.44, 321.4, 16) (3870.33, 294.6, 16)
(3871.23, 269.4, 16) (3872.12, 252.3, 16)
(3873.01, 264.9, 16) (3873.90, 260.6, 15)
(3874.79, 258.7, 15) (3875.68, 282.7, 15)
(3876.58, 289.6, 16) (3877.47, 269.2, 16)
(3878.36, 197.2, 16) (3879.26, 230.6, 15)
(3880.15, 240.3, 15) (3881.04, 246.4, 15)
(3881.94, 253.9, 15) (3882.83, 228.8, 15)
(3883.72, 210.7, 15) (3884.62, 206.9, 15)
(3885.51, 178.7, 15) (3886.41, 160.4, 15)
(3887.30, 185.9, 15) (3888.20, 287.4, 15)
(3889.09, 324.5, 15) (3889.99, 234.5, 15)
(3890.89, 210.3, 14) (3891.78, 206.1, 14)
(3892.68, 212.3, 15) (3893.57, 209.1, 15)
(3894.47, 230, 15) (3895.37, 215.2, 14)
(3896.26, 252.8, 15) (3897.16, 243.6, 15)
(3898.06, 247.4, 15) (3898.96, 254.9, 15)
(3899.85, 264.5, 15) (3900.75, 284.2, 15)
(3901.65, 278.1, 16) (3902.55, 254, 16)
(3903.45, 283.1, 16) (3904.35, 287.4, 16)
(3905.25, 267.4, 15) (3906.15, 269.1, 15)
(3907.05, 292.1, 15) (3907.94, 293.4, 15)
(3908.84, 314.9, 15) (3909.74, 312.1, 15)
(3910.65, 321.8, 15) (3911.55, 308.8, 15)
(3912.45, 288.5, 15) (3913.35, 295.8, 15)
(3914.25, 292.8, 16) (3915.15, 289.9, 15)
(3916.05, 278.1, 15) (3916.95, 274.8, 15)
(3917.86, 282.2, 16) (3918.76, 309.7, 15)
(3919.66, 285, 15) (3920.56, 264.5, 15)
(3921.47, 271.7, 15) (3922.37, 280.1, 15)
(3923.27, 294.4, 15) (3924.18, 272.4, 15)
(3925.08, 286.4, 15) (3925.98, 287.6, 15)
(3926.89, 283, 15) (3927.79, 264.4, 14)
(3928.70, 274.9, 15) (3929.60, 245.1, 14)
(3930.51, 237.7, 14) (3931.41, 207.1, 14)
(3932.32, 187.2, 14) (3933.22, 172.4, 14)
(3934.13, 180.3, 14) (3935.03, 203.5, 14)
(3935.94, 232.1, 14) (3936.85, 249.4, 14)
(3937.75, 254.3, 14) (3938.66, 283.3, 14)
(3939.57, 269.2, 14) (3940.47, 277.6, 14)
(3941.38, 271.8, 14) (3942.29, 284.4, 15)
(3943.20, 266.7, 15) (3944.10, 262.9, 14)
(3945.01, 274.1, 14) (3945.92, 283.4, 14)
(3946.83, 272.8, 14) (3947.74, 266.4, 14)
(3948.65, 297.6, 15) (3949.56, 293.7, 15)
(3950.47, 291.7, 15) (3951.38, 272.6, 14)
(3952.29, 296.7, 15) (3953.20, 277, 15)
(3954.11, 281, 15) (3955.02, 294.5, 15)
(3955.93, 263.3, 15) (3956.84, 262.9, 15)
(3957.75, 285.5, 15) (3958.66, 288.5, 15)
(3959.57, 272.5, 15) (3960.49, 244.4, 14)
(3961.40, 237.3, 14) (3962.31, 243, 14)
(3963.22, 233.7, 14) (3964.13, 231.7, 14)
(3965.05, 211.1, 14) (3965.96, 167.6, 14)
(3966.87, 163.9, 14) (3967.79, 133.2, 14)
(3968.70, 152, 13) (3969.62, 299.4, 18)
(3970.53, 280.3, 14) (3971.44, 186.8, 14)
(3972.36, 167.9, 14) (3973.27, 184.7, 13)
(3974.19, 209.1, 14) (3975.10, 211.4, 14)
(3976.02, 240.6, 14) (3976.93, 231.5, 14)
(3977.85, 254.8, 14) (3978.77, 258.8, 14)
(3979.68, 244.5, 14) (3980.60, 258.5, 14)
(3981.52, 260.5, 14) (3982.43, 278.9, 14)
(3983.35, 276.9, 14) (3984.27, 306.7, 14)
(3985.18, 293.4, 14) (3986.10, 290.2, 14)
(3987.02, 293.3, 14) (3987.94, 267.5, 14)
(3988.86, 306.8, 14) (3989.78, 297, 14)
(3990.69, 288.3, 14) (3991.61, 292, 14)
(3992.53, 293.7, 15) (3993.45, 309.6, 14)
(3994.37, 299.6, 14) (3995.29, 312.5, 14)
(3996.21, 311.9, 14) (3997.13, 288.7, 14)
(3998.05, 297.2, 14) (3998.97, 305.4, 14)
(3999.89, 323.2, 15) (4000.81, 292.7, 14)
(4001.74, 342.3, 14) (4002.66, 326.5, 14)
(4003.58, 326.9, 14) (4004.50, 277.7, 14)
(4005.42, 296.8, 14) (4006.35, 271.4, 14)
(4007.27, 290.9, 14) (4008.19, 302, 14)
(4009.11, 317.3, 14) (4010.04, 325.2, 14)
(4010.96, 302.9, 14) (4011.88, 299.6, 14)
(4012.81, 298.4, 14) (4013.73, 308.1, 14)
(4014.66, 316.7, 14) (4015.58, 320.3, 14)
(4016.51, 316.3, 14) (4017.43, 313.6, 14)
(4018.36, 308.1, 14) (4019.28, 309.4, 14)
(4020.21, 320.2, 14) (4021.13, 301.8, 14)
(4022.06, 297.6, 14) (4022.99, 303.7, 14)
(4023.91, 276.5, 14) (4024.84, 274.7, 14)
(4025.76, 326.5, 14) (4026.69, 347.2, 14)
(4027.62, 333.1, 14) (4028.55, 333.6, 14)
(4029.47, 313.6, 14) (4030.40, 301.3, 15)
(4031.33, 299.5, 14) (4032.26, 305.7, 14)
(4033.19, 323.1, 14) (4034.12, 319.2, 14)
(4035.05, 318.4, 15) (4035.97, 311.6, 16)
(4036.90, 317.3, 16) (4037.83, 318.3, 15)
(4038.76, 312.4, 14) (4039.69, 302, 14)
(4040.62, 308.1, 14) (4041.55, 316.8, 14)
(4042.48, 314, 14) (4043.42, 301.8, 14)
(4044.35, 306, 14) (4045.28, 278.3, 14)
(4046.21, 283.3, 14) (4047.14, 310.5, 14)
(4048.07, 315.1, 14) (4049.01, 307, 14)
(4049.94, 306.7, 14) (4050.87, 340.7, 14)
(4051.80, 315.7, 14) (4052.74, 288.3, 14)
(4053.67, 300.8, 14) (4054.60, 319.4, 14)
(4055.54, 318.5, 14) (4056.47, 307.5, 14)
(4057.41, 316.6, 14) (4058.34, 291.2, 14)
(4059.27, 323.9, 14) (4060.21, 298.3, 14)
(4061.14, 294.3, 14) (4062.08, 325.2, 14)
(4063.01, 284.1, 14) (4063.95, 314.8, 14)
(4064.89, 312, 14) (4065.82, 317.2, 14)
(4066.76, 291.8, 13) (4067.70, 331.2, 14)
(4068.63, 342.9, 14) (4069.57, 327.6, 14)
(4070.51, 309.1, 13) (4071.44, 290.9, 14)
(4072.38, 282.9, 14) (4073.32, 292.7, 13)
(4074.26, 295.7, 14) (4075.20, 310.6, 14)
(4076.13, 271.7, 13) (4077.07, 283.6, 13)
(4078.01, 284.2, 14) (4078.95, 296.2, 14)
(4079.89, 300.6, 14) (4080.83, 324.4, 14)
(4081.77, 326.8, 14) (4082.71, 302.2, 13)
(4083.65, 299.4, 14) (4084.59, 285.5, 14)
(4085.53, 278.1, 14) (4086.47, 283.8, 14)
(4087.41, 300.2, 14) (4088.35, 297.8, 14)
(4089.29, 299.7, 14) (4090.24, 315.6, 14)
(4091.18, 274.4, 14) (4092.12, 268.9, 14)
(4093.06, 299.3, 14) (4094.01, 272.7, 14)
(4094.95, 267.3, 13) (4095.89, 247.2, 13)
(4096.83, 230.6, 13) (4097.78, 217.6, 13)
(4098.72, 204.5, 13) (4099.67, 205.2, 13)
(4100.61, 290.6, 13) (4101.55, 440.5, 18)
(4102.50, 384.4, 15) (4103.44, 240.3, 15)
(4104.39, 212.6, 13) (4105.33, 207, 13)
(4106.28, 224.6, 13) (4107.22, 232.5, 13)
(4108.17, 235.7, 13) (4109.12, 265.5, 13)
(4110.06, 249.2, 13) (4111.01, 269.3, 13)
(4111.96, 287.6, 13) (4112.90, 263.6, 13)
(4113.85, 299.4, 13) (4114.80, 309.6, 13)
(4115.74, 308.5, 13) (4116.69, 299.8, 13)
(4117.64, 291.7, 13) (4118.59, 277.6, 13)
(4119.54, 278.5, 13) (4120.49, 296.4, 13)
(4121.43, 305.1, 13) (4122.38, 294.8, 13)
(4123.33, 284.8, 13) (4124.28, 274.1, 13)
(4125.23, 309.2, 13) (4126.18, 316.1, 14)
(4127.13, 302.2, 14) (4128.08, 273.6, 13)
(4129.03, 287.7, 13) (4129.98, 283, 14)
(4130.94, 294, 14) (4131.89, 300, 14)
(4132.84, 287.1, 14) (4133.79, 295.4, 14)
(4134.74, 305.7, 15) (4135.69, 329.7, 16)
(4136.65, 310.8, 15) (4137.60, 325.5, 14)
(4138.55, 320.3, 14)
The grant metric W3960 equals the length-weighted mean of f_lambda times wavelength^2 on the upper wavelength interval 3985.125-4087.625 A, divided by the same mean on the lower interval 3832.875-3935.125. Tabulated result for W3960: 1.28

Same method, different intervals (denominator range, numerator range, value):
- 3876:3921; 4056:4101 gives 1.23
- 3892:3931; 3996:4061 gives 1.20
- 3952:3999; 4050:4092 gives 1.23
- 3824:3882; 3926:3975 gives 1.02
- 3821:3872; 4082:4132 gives 1.26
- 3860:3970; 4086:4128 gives 1.18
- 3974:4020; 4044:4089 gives 1.08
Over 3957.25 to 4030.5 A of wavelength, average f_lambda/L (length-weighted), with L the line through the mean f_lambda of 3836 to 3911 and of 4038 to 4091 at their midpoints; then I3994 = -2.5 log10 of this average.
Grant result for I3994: 0.04 mag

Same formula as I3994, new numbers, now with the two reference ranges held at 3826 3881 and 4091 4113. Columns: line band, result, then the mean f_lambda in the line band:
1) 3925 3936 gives 0.10 mag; 234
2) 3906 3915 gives -0.18 mag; 300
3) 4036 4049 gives -0.18 mag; 306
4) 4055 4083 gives -0.17 mag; 306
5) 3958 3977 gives 0.17 mag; 219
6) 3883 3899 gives 0.13 mag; 225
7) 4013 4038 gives -0.20 mag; 312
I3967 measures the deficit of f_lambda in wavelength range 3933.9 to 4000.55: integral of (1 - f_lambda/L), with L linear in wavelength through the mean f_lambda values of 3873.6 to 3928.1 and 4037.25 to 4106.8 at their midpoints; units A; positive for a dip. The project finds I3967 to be 3.3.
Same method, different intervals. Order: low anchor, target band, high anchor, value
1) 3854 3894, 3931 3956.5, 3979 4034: 2.0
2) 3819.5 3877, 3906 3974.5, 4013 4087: 4.7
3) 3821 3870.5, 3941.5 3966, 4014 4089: 1.3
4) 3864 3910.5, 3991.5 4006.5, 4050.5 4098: -1.2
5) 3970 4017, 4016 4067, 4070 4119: -4.9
